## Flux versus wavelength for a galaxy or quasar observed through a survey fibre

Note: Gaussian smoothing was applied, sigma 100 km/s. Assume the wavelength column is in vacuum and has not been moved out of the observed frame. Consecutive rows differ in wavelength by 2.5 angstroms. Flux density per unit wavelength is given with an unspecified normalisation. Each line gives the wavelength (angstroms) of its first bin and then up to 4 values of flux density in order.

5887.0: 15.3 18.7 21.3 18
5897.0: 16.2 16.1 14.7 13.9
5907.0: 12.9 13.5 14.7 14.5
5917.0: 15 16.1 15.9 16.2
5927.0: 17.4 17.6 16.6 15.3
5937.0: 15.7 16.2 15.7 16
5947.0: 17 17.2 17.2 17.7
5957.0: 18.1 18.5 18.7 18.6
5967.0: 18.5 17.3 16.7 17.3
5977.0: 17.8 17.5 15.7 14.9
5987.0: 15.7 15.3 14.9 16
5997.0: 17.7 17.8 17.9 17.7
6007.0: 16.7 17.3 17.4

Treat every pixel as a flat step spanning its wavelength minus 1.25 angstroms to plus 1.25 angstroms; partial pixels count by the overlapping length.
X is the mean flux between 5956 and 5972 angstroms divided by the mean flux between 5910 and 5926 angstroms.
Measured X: 1.18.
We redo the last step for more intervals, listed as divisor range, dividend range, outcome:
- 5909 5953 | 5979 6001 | 1.01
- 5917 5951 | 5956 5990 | 1.05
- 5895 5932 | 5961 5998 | 1.09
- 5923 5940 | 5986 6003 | 1.00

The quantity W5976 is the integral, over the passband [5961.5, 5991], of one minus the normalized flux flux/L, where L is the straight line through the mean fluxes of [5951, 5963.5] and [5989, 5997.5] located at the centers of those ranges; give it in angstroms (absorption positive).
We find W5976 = 0.0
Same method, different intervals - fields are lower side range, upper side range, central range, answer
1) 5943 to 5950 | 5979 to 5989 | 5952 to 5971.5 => -2.1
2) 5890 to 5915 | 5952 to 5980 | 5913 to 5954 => 1.3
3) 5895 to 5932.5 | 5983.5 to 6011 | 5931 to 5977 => -3.3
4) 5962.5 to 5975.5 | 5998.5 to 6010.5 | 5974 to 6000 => 1.9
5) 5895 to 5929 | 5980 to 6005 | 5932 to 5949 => -0.5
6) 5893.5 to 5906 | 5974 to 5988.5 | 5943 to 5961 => -1.4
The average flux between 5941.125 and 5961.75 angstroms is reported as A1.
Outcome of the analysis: 17.3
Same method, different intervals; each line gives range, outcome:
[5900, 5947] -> 15.5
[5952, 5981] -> 17.8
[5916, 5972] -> 16.9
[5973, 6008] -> 16.6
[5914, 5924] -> 15.5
